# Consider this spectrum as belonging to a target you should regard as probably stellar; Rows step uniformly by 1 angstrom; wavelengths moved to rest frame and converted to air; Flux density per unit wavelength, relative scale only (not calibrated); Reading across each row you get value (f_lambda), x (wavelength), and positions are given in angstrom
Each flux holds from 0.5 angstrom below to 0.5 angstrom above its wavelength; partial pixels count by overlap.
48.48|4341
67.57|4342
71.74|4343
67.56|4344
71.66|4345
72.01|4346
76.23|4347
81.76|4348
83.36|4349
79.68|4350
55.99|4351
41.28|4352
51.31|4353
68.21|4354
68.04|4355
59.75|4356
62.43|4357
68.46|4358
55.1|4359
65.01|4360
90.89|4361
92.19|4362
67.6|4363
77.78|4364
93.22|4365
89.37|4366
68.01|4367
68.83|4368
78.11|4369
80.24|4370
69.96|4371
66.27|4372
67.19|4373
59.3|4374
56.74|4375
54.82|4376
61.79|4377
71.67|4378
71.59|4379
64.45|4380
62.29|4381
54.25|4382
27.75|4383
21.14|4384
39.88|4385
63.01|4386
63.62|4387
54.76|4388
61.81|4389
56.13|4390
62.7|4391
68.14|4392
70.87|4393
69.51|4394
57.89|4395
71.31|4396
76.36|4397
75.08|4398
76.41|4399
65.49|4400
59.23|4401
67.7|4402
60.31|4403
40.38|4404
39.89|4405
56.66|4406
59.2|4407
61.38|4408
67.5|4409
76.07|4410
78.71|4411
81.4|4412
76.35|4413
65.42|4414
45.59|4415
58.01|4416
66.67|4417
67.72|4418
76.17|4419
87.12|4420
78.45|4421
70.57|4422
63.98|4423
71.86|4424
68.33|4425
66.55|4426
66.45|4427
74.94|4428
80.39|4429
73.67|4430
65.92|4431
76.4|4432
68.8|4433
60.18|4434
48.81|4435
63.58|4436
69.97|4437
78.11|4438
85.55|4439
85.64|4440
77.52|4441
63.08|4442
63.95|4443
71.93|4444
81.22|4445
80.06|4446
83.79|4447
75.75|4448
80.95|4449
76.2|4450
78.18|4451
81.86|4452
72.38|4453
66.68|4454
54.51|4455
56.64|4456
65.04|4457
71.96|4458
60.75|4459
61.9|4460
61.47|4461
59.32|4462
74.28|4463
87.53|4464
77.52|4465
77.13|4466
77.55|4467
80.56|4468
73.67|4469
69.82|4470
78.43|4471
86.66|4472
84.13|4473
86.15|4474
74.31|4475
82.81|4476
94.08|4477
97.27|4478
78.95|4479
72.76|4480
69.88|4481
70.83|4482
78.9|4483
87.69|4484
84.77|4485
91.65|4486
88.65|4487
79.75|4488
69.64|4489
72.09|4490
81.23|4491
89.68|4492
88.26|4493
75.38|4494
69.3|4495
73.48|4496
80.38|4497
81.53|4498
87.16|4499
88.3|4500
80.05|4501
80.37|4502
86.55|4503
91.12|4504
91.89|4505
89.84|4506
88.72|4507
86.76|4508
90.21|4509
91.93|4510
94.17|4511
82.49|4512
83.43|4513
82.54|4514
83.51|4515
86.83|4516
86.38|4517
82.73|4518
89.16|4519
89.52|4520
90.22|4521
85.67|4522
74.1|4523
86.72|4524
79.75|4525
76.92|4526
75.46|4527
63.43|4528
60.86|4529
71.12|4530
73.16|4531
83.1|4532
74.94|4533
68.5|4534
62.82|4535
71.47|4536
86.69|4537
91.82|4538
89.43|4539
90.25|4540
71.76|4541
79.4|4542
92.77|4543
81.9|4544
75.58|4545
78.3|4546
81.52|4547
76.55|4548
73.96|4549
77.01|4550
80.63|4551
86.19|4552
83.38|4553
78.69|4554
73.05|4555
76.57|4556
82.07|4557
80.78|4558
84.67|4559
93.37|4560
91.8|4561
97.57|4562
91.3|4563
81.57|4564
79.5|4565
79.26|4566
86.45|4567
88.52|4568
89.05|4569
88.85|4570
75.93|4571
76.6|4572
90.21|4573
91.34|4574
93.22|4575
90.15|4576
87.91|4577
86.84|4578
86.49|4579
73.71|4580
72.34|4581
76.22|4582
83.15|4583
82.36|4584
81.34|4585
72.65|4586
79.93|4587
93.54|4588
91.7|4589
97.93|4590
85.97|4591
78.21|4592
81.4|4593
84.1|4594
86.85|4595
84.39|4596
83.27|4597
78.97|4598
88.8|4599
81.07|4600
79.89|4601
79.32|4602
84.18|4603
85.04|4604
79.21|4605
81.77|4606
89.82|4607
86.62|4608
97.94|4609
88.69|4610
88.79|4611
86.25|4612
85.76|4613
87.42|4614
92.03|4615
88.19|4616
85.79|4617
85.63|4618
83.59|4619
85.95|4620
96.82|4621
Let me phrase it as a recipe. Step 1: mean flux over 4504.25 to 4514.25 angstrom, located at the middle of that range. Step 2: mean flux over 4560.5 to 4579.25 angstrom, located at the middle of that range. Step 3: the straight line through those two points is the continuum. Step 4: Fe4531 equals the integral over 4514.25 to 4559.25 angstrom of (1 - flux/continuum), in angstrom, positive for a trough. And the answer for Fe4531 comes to 4.1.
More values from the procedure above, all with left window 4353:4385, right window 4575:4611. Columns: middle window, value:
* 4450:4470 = 0.75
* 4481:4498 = -0.92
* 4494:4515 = -2.11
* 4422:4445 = 0.22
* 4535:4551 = -0.10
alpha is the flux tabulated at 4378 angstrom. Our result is 71.67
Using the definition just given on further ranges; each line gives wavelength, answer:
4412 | 81.4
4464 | 87.53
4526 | 76.92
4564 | 81.57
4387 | 63.62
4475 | 74.31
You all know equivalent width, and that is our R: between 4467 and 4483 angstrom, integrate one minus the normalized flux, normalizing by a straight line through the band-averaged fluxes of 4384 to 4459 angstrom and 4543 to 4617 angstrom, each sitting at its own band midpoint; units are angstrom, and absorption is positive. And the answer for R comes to -1.4 angstrom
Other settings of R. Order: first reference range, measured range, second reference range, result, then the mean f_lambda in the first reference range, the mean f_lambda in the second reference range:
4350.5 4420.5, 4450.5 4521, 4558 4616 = -4.6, 64.8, 85.3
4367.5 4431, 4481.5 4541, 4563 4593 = -3.8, 64.7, 84.2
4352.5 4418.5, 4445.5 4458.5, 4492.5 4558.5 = 0.0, 64.8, 81.3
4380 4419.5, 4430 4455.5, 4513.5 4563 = -1.8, 61.6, 80.8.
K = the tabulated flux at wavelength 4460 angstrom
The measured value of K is 61.9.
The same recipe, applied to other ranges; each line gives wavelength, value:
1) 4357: 62.43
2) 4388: 54.76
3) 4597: 83.27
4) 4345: 71.66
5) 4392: 68.14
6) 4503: 86.55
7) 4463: 74.28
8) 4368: 68.83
